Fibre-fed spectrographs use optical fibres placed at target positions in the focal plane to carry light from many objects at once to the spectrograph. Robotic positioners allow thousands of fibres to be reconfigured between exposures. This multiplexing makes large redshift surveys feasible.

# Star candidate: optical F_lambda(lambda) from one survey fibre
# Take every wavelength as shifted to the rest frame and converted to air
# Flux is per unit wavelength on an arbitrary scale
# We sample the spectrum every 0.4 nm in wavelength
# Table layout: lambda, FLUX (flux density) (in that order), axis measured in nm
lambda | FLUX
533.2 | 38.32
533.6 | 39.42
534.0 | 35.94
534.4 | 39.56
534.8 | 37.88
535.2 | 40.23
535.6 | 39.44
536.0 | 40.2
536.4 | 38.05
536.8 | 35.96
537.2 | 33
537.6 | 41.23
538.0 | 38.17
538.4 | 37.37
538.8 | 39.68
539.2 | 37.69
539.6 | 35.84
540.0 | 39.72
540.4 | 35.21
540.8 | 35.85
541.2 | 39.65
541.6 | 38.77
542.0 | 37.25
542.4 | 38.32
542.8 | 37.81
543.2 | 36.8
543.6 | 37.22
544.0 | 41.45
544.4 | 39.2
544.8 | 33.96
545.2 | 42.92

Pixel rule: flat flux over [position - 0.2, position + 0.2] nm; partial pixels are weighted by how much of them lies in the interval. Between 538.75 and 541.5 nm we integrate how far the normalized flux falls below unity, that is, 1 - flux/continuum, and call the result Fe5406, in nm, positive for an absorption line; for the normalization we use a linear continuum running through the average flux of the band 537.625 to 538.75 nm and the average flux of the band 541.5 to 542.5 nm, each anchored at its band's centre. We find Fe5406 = 0.05 nm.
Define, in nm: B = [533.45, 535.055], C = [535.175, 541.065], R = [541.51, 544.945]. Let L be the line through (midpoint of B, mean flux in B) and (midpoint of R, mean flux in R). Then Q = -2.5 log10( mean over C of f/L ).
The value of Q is 0.01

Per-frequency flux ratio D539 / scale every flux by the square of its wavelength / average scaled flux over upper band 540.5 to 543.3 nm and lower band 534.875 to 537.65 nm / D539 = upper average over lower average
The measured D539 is 1.01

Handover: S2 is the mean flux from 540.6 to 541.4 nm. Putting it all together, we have 37.7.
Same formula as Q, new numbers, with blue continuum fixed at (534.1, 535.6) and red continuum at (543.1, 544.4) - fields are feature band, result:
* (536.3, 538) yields 0.052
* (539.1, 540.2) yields 0.032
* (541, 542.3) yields 0.007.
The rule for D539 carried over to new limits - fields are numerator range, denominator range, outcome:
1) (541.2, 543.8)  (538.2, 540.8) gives 1.02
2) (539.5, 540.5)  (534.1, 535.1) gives 0.98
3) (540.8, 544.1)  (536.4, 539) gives 1.03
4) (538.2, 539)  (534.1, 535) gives 1.02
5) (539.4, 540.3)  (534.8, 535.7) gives 0.97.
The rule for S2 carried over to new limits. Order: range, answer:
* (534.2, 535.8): 39.3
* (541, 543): 38.4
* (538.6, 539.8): 37.7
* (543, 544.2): 38.5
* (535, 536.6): 39.5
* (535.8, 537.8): 37.7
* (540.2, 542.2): 37.3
